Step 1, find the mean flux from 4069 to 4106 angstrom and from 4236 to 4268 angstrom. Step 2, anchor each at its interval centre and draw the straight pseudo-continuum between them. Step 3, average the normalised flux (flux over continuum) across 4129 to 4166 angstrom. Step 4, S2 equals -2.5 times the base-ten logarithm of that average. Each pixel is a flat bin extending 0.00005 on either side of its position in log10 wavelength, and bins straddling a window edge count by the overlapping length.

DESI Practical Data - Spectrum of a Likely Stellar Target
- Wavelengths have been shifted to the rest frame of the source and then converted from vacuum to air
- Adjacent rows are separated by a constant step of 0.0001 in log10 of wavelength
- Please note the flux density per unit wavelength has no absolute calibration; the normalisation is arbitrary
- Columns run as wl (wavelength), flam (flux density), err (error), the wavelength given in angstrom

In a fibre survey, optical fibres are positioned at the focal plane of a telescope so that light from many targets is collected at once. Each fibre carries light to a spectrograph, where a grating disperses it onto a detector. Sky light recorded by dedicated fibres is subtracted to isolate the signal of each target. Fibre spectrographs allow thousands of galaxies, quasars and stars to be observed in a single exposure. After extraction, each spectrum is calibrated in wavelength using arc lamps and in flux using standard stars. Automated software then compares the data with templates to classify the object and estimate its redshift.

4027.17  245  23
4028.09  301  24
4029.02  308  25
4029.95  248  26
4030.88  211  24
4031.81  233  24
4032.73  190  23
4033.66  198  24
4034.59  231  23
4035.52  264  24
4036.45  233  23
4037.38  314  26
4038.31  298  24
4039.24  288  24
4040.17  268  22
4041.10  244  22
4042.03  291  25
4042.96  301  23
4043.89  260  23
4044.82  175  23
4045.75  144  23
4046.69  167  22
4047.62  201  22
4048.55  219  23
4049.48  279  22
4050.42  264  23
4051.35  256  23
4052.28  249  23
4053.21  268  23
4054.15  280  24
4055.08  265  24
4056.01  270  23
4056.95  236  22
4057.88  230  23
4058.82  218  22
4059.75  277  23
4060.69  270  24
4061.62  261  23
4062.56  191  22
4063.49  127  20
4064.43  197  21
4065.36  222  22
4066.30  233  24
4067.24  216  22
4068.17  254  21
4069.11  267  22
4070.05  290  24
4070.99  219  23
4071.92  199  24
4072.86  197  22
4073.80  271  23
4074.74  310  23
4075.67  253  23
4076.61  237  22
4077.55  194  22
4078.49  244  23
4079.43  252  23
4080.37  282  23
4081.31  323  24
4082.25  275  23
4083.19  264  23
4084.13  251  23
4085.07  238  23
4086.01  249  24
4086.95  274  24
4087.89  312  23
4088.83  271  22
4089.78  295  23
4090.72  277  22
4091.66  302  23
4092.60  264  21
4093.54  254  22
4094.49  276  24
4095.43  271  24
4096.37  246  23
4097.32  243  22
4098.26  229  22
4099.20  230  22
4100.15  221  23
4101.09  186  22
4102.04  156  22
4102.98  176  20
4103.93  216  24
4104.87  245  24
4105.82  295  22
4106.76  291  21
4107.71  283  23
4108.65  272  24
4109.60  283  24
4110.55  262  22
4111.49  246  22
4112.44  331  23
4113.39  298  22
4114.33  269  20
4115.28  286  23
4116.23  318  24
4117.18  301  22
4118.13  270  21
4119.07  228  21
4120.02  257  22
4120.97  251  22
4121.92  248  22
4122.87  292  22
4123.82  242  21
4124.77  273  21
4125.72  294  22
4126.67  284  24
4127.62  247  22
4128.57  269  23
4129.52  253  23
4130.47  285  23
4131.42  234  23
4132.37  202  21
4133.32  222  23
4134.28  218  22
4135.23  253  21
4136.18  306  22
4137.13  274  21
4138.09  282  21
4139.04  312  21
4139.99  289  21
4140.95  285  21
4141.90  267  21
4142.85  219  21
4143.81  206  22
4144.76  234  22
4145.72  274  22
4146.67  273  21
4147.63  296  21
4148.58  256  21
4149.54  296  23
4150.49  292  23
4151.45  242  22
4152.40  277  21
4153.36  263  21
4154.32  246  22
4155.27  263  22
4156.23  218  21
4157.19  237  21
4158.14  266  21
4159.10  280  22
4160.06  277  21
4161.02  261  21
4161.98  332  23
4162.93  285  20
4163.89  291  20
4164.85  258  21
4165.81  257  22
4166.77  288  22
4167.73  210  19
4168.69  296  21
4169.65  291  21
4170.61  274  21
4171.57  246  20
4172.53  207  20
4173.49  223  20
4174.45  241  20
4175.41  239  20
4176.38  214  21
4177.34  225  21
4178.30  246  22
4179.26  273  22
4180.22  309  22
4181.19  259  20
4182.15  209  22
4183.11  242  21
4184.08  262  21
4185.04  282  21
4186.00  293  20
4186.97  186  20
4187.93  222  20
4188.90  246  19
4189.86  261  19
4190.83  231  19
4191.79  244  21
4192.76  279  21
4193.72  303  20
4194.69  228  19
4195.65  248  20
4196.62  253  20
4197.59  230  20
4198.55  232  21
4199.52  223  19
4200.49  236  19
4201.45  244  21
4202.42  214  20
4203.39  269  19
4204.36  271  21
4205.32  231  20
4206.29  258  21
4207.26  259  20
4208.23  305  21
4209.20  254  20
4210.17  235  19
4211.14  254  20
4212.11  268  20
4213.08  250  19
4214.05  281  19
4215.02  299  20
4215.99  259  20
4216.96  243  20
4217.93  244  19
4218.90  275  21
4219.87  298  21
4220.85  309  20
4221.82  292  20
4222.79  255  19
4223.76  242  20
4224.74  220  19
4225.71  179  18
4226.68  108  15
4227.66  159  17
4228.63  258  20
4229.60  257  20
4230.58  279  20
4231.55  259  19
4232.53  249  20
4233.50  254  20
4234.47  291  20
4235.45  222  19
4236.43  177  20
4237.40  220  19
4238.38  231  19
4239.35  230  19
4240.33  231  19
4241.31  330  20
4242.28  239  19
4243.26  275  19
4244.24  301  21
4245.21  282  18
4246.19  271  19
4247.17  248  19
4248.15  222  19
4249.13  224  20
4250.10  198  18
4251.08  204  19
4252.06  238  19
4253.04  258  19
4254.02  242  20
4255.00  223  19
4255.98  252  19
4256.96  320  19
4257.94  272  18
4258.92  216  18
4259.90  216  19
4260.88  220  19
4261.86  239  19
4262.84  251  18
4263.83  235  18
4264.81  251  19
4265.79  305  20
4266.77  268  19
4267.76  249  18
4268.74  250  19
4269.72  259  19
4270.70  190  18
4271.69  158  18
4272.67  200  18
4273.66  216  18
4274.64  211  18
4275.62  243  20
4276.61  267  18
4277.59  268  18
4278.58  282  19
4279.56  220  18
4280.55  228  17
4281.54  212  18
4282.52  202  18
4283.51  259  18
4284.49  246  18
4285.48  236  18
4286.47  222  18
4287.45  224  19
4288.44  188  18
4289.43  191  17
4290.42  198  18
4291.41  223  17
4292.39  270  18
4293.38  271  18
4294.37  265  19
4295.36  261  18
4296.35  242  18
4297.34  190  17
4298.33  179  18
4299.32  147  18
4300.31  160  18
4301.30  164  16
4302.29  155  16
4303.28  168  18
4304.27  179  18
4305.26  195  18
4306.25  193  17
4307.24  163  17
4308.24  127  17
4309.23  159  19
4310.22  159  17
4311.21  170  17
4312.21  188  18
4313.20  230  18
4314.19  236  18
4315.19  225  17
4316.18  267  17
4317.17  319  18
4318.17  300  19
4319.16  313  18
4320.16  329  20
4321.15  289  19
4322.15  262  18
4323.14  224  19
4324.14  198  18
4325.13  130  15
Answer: -0.06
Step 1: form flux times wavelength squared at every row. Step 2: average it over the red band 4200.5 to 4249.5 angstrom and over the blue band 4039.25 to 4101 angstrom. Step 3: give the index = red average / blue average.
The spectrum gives 1.09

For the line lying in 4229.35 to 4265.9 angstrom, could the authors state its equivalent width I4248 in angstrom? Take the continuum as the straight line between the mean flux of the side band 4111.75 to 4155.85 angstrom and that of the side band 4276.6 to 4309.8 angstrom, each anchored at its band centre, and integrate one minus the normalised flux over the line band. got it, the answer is -3.5 angstrom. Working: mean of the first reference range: 267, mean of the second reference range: 209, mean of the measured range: 248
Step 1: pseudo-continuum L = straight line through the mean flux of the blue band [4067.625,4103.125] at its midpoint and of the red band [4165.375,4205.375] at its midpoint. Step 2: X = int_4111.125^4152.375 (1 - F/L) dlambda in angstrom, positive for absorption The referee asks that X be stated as -2.72 angstrom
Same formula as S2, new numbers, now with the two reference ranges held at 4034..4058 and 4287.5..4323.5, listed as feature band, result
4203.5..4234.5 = -0.11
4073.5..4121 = -0.08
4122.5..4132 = -0.12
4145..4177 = -0.12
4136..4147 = -0.13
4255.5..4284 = -0.09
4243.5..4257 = -0.11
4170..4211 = -0.08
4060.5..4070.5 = 0.09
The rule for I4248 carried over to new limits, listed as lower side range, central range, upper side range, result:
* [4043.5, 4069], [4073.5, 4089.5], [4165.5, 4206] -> -2.1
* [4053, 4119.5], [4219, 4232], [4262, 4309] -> -0.7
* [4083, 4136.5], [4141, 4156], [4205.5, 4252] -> -0.2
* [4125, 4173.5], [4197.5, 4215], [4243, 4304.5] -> -0.3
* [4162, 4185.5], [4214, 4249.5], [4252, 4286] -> -0.3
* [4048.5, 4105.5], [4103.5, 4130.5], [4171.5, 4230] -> -2.7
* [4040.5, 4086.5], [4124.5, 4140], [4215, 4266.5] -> -1.3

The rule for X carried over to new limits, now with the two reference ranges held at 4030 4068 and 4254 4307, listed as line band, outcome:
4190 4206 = -1.1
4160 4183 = -2.6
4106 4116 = -2.1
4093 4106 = 0.3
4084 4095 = -1.7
